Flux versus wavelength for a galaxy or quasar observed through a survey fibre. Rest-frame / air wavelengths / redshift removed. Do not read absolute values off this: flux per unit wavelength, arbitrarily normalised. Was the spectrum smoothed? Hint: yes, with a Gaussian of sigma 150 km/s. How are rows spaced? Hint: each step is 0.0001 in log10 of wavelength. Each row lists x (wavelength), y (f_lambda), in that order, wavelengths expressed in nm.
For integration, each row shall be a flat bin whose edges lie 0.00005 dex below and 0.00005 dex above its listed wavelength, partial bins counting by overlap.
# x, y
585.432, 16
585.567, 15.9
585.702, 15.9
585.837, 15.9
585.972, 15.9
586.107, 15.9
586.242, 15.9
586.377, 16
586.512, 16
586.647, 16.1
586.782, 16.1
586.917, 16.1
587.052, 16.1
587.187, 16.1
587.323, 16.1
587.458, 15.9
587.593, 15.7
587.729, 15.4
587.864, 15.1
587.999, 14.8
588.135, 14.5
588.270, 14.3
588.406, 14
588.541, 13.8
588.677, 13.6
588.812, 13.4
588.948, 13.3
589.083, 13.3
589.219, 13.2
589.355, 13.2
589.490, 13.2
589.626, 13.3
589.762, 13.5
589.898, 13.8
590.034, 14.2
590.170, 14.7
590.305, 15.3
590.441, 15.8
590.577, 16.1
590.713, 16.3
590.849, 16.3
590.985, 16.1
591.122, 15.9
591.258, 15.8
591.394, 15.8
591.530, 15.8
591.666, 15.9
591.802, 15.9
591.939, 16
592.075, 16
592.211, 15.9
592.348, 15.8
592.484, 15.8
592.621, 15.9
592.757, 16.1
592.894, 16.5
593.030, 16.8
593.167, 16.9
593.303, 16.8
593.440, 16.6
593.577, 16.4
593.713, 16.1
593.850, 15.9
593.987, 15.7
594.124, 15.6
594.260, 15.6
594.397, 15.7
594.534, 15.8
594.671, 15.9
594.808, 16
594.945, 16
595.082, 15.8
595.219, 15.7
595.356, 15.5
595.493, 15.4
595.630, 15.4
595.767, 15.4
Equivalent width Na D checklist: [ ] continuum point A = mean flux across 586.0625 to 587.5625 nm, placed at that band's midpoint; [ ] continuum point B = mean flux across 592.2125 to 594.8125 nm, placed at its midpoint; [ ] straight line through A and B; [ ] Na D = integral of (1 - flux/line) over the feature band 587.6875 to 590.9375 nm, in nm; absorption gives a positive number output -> 0.34 nm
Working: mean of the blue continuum 16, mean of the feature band 14.4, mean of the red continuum 16.1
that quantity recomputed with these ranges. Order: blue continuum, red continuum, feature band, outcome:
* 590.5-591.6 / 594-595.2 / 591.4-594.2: -0.04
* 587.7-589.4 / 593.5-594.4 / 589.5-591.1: -0.04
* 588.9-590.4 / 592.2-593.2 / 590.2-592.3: -0.12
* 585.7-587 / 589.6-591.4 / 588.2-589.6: 0.18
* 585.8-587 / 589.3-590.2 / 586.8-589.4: 0.03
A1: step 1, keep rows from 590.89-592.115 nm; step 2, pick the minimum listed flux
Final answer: 15.8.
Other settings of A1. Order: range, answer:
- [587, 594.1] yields 13.2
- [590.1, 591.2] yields 14.7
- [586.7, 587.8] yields 15.4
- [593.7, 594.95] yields 15.6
